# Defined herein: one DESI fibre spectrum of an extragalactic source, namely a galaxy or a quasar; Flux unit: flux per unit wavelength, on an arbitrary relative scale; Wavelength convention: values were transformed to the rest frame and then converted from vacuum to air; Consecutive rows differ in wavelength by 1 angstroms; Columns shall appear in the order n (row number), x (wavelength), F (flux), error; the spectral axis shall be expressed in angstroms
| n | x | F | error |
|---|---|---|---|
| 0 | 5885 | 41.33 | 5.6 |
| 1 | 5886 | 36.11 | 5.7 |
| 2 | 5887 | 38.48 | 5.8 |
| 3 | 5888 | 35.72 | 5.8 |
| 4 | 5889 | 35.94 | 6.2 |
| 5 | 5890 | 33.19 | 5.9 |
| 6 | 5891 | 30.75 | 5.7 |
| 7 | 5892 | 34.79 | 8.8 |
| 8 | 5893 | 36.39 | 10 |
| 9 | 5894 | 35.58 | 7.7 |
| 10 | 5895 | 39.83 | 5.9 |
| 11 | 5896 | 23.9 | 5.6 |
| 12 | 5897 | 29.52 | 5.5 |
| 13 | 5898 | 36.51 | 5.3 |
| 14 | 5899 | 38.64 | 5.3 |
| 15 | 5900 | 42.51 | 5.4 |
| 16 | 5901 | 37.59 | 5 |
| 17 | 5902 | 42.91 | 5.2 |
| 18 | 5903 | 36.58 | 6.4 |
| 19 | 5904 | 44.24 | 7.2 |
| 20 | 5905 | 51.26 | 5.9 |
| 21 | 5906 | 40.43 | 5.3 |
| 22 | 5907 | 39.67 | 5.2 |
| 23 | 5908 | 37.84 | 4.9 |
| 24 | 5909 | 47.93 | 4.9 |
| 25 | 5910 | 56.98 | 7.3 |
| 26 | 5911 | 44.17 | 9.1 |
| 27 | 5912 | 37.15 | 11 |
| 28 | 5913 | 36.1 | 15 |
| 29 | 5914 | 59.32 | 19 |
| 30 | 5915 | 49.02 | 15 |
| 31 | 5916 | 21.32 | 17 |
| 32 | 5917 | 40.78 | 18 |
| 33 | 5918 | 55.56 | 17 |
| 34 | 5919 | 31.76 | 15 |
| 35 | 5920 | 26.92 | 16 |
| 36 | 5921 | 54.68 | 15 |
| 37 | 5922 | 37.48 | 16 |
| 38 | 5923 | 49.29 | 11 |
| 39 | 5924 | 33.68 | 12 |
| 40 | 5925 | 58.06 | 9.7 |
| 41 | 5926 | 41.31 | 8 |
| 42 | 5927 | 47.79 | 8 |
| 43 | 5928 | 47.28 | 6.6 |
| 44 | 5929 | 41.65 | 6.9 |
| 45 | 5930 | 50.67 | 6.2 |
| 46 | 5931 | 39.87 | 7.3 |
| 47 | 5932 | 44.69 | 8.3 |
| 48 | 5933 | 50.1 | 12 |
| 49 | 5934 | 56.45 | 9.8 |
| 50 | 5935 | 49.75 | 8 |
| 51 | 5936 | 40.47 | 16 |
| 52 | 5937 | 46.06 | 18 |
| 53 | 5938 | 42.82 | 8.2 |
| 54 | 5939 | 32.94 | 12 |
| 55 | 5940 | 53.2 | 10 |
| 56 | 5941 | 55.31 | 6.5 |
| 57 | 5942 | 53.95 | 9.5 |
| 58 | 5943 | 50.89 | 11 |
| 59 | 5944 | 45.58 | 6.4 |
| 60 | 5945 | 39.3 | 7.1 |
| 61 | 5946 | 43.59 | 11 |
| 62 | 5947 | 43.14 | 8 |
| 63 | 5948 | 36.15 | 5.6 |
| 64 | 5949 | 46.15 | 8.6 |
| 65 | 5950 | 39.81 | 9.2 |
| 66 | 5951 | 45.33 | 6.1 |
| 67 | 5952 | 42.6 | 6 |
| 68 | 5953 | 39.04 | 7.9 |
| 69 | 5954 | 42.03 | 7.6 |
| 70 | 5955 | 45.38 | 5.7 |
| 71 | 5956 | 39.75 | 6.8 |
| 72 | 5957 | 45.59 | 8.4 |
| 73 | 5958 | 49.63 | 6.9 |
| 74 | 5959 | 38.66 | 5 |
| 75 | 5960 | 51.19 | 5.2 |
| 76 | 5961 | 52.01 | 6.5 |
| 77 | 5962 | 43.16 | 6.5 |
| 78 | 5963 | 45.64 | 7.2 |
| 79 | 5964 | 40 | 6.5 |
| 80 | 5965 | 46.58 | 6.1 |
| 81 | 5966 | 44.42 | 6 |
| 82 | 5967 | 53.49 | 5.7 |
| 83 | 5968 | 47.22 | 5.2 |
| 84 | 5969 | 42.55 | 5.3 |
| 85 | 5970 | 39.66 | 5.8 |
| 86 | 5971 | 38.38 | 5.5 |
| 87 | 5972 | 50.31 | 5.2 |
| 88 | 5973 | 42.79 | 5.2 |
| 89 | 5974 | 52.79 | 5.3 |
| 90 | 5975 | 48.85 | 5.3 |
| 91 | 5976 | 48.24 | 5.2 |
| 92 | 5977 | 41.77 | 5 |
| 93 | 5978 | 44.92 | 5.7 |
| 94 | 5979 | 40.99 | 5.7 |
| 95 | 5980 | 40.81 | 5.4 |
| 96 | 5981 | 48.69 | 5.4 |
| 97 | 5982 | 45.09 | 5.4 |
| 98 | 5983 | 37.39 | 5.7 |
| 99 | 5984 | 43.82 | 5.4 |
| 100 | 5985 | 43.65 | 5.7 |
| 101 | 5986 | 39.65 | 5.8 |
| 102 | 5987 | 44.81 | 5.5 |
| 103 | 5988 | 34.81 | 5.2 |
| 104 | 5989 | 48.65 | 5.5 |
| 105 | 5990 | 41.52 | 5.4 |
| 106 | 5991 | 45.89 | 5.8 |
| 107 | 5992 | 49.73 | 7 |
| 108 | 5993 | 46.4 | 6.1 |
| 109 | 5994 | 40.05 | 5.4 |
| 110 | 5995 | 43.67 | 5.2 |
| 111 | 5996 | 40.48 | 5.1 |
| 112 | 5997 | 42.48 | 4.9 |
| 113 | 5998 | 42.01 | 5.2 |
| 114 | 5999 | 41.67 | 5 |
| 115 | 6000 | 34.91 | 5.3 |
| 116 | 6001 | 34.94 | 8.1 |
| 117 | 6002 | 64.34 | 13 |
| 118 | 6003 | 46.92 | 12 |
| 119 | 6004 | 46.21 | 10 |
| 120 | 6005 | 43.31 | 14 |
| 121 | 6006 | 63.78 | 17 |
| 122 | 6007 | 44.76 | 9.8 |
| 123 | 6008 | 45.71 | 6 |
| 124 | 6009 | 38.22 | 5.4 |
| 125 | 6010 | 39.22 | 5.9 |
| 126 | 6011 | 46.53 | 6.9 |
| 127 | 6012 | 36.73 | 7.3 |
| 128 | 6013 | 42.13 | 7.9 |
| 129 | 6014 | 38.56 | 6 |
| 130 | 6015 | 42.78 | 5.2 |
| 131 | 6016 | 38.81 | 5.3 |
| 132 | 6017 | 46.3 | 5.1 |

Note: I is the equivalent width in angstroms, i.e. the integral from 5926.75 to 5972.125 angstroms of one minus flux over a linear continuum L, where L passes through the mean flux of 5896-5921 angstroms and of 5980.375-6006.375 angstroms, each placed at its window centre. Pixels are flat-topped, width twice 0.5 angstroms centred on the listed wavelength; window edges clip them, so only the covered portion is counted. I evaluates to -2.8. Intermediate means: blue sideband 41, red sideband 44.3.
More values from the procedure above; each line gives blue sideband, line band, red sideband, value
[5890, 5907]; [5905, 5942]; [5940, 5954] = -2.96 angstroms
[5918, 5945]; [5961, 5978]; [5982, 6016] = -0.45 angstroms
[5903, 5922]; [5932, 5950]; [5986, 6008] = -1.08 angstroms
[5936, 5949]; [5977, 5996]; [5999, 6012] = 0.82 angstroms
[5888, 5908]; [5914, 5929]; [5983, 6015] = -1.63 angstroms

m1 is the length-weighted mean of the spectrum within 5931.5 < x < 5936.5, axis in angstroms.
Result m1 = 48.3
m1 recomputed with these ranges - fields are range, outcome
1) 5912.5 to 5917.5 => 41.3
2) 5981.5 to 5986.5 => 41.9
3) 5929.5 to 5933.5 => 46.3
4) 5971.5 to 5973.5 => 46.5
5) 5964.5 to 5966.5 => 45.5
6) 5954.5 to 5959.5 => 43.8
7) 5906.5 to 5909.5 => 41.8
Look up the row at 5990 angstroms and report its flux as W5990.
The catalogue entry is 41.52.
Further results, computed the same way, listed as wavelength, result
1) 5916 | 21.32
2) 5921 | 54.68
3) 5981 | 48.69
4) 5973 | 42.79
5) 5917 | 40.78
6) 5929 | 41.65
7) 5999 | 41.67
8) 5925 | 58.06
